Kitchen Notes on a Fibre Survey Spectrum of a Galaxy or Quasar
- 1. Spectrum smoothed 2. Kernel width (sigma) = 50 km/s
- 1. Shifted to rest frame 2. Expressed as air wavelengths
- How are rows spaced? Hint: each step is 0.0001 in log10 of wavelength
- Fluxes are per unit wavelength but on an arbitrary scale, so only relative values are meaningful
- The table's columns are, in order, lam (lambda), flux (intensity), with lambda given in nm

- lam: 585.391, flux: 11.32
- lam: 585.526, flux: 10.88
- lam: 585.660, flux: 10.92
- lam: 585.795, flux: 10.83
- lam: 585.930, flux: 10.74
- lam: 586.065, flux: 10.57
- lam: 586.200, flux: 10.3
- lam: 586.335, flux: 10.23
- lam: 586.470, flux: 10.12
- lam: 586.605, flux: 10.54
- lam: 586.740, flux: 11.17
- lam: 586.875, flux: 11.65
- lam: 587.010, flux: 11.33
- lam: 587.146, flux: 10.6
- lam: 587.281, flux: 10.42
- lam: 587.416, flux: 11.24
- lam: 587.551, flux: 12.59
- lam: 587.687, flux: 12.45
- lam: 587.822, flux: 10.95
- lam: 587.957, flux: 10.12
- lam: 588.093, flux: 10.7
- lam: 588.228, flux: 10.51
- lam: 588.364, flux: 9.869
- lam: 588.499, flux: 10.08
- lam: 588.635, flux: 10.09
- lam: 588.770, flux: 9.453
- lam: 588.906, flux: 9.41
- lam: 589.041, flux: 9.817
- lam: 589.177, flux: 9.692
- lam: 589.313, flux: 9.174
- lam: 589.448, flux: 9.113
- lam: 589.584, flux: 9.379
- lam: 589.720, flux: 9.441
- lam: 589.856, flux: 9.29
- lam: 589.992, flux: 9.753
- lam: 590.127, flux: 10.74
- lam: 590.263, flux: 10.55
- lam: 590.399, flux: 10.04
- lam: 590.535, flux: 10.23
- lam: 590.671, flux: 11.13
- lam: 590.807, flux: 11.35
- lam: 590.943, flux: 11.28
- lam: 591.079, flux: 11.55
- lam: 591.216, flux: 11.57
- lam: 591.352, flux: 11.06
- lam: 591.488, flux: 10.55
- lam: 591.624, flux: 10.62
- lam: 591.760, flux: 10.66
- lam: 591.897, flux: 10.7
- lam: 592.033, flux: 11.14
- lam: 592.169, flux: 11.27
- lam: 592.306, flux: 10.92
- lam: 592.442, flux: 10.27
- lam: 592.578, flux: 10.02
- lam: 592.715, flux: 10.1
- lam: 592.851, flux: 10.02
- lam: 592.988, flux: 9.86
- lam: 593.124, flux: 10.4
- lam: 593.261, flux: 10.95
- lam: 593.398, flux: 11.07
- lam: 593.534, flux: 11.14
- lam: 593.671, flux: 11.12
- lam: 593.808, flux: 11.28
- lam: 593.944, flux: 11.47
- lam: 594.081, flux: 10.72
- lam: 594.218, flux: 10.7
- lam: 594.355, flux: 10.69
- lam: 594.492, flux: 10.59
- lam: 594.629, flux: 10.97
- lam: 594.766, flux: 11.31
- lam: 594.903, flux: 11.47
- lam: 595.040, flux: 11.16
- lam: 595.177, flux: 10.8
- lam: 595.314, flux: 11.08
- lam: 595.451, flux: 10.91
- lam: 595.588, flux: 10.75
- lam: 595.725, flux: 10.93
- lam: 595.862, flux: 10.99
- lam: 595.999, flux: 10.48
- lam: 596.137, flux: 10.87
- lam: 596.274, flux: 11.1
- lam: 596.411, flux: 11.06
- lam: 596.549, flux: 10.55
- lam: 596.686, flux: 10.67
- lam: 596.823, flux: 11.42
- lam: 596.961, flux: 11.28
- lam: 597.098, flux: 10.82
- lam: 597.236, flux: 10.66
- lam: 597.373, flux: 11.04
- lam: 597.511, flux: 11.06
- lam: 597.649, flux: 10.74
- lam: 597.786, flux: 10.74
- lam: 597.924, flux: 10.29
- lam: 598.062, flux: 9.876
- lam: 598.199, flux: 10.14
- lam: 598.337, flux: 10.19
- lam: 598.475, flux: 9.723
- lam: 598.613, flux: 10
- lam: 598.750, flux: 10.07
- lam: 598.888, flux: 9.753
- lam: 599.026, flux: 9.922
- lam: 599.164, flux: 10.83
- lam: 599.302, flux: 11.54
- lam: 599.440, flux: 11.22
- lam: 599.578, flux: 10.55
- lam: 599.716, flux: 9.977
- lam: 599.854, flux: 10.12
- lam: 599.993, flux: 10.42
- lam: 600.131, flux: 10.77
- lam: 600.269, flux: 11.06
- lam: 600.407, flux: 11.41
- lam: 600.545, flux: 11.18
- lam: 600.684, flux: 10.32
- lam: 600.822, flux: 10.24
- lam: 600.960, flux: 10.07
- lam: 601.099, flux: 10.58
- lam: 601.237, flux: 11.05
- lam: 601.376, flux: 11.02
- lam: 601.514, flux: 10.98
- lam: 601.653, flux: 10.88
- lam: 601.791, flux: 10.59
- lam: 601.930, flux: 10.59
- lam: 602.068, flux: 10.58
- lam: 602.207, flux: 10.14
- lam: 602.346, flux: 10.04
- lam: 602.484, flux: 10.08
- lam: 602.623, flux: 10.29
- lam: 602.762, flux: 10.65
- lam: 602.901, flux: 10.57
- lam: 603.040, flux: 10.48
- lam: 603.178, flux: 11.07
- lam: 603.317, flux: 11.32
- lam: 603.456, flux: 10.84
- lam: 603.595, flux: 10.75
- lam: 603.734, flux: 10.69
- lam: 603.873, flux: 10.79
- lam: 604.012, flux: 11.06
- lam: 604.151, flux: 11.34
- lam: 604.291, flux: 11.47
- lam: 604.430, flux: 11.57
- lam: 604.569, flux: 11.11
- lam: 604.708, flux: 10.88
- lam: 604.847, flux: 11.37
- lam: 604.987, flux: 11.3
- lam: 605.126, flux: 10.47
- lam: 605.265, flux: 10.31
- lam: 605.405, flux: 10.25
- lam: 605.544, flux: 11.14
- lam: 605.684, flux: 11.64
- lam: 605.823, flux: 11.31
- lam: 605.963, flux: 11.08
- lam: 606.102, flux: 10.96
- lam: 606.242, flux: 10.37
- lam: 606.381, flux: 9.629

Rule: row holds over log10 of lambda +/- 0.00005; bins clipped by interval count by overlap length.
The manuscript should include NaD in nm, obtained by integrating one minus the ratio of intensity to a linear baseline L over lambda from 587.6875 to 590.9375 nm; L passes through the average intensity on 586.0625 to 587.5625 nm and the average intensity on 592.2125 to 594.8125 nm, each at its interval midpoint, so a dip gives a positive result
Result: 0.21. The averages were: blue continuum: 10.8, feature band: 10.1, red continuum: 10.7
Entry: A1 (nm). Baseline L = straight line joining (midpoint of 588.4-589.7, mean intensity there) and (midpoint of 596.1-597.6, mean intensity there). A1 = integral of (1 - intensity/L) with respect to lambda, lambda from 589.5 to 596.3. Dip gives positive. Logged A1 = -0.31 nm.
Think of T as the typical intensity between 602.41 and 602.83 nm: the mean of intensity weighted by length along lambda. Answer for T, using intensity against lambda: 10.3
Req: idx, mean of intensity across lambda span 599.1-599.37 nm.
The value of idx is 11.2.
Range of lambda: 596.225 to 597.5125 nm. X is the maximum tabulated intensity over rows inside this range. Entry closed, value 11.42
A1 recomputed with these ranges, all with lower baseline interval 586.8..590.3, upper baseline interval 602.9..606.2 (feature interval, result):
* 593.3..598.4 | -0.12 nm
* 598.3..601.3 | 0.08 nm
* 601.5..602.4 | 0.03 nm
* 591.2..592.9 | -0.03 nm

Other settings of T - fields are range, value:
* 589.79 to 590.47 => 10.1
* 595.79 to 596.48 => 10.9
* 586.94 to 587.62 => 11.2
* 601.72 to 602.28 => 10.5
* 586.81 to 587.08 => 11.5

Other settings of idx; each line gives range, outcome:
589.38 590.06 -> 9.41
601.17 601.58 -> 11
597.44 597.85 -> 10.8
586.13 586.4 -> 10.3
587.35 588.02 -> 11.5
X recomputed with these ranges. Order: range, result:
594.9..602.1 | 11.54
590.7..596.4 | 11.57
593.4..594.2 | 11.47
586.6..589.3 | 12.59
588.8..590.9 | 11.35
